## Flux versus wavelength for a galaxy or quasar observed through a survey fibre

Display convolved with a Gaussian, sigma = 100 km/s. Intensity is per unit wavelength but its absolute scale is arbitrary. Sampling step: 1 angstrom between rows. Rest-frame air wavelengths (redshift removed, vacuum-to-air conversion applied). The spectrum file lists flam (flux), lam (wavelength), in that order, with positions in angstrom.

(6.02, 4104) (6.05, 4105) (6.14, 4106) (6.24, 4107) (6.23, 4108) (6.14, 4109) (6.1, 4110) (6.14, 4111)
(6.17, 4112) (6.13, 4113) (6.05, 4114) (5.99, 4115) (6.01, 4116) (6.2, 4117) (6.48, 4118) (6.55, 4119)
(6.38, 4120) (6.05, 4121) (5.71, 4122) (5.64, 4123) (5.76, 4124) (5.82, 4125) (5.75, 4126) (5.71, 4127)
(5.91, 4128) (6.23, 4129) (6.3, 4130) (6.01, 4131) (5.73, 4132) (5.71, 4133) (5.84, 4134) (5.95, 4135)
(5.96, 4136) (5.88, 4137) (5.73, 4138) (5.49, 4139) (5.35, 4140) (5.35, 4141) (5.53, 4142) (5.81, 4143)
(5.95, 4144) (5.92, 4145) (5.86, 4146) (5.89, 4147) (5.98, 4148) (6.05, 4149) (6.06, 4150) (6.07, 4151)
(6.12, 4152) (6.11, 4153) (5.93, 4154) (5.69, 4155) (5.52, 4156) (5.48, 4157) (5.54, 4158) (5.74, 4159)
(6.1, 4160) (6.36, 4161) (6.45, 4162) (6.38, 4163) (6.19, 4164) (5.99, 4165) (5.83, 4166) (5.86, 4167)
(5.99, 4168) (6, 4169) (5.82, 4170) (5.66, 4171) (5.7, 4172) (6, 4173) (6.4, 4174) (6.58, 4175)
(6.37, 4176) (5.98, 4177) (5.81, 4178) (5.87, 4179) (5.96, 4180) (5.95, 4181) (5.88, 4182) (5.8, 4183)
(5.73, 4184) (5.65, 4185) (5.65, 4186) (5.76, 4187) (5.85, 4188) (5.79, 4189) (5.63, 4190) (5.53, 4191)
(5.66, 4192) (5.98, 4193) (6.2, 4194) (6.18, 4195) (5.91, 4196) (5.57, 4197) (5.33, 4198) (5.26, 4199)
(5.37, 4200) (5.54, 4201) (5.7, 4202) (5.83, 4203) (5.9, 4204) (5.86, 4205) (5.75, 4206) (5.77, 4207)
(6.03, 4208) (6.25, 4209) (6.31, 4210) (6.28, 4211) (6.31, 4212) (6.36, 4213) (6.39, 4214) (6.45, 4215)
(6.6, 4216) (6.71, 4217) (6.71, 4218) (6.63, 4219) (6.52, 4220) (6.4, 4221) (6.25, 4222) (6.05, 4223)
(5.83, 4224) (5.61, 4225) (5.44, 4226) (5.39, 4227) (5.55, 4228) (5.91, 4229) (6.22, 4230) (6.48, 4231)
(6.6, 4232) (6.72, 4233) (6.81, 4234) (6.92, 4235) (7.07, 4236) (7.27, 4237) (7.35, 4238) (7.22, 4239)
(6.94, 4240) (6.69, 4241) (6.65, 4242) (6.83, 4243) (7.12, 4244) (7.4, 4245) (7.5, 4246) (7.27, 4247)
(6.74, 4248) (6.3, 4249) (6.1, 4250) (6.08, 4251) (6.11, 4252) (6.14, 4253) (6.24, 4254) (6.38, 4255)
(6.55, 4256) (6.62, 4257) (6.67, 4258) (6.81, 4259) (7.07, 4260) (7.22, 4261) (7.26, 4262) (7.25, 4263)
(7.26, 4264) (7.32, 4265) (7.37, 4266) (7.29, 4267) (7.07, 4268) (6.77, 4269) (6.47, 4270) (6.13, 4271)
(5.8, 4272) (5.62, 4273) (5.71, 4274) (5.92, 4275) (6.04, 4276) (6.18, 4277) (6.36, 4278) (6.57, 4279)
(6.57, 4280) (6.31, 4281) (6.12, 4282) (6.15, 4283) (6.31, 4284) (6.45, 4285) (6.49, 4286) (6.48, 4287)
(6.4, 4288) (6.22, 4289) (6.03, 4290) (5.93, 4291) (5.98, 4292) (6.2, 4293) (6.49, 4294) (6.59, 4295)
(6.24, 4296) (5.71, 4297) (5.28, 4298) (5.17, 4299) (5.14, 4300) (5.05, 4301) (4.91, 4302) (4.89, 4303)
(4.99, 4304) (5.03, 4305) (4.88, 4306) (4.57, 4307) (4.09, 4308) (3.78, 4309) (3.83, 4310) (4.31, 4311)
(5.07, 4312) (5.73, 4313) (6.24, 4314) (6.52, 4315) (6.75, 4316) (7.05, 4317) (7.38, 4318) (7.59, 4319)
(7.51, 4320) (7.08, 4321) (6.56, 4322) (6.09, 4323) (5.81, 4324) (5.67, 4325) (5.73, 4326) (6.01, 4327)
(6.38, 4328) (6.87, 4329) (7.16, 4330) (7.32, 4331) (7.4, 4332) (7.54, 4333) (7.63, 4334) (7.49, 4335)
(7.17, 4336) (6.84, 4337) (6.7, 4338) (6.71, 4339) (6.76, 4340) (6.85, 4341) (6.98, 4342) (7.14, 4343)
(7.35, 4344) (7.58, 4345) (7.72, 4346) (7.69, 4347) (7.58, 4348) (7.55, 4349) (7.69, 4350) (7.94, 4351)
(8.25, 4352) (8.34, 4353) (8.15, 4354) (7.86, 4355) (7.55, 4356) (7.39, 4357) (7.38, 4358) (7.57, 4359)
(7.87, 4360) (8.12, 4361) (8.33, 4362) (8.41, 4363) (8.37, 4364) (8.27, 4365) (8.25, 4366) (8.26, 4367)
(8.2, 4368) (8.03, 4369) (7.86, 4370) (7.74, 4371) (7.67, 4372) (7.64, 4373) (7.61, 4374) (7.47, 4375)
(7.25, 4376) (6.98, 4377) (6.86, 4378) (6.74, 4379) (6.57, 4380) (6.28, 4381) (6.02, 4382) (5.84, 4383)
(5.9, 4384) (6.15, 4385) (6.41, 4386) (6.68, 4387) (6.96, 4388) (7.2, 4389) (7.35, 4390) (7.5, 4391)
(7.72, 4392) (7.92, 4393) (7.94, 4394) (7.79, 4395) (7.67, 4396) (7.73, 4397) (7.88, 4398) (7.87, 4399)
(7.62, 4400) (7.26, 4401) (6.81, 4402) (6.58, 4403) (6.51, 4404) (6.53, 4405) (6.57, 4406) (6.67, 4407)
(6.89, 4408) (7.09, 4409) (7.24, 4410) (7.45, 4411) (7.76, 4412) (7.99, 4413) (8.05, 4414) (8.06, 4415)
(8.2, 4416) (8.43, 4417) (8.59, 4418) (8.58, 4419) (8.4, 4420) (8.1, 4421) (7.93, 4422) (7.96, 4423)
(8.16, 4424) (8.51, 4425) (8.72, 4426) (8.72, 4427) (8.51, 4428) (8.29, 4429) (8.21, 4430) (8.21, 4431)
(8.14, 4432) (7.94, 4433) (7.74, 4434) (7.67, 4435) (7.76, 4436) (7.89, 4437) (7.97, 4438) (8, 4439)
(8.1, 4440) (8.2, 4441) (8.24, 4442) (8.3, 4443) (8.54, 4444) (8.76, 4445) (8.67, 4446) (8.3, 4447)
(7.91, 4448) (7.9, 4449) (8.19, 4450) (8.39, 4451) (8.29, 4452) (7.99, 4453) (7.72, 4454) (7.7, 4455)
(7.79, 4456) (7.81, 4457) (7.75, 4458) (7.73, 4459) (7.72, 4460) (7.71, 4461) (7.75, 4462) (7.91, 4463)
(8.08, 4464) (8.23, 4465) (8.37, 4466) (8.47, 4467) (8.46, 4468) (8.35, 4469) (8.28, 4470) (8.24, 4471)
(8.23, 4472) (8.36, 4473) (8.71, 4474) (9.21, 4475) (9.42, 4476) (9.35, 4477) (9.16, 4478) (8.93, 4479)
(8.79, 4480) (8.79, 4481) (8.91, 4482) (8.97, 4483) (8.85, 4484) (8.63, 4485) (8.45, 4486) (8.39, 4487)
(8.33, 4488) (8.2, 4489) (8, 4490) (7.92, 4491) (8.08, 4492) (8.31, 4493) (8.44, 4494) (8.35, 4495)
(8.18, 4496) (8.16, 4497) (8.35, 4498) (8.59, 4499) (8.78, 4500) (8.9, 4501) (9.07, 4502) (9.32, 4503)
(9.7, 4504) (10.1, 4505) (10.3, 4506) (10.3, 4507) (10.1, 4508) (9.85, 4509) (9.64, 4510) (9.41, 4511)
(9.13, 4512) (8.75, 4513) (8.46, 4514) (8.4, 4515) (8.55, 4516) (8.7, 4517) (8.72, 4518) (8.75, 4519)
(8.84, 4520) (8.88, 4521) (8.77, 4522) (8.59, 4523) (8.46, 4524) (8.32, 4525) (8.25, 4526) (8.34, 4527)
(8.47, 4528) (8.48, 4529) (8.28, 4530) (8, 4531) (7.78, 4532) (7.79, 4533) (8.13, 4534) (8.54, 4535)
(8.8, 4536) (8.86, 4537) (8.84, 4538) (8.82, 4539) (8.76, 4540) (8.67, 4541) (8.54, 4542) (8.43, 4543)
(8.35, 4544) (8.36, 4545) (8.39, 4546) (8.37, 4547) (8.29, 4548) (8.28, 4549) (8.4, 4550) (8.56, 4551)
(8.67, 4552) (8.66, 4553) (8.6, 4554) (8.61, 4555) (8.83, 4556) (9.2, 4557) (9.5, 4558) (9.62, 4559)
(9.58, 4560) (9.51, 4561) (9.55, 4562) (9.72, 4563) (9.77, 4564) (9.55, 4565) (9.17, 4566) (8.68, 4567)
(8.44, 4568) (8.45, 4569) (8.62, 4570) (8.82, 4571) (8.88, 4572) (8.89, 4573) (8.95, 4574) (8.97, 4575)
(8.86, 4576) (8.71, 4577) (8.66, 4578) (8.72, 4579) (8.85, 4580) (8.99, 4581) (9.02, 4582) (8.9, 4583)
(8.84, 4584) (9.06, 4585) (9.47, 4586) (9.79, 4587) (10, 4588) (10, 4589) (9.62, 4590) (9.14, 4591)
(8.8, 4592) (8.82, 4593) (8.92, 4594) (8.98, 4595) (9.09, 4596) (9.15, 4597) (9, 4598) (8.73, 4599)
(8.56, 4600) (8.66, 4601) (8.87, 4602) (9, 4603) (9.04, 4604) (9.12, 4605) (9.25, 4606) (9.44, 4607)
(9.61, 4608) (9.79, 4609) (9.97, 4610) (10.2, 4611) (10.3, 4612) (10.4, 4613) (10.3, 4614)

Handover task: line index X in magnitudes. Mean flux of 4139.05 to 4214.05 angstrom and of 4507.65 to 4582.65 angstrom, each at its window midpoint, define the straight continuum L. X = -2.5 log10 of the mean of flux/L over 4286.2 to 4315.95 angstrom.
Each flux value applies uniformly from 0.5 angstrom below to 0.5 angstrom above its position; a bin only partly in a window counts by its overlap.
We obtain 0.25 mag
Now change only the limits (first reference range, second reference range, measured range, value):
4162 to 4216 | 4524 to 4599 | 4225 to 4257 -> -0.04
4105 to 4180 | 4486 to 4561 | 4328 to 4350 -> 0.02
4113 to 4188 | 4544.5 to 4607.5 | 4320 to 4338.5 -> 0.07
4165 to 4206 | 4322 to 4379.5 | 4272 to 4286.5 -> 0.09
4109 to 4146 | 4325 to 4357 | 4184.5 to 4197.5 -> 0.09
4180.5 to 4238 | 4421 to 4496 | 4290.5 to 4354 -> 0.11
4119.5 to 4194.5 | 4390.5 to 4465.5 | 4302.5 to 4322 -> 0.24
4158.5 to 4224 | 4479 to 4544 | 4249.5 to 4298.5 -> 0.05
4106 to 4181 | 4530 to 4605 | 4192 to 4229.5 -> 0.07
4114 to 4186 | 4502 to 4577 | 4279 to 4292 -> 0.11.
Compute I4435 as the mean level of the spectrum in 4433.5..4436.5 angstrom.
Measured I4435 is 7.72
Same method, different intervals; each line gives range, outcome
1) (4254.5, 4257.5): 6.52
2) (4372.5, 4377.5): 7.39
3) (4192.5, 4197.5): 5.97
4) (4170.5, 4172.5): 5.68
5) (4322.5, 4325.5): 5.86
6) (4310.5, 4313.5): 5.04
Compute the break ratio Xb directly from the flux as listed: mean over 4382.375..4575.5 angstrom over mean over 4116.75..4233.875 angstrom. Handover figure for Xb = 1.4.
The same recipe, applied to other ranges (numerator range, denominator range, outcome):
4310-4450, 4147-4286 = 1.19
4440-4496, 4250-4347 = 1.32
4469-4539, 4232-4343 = 1.37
